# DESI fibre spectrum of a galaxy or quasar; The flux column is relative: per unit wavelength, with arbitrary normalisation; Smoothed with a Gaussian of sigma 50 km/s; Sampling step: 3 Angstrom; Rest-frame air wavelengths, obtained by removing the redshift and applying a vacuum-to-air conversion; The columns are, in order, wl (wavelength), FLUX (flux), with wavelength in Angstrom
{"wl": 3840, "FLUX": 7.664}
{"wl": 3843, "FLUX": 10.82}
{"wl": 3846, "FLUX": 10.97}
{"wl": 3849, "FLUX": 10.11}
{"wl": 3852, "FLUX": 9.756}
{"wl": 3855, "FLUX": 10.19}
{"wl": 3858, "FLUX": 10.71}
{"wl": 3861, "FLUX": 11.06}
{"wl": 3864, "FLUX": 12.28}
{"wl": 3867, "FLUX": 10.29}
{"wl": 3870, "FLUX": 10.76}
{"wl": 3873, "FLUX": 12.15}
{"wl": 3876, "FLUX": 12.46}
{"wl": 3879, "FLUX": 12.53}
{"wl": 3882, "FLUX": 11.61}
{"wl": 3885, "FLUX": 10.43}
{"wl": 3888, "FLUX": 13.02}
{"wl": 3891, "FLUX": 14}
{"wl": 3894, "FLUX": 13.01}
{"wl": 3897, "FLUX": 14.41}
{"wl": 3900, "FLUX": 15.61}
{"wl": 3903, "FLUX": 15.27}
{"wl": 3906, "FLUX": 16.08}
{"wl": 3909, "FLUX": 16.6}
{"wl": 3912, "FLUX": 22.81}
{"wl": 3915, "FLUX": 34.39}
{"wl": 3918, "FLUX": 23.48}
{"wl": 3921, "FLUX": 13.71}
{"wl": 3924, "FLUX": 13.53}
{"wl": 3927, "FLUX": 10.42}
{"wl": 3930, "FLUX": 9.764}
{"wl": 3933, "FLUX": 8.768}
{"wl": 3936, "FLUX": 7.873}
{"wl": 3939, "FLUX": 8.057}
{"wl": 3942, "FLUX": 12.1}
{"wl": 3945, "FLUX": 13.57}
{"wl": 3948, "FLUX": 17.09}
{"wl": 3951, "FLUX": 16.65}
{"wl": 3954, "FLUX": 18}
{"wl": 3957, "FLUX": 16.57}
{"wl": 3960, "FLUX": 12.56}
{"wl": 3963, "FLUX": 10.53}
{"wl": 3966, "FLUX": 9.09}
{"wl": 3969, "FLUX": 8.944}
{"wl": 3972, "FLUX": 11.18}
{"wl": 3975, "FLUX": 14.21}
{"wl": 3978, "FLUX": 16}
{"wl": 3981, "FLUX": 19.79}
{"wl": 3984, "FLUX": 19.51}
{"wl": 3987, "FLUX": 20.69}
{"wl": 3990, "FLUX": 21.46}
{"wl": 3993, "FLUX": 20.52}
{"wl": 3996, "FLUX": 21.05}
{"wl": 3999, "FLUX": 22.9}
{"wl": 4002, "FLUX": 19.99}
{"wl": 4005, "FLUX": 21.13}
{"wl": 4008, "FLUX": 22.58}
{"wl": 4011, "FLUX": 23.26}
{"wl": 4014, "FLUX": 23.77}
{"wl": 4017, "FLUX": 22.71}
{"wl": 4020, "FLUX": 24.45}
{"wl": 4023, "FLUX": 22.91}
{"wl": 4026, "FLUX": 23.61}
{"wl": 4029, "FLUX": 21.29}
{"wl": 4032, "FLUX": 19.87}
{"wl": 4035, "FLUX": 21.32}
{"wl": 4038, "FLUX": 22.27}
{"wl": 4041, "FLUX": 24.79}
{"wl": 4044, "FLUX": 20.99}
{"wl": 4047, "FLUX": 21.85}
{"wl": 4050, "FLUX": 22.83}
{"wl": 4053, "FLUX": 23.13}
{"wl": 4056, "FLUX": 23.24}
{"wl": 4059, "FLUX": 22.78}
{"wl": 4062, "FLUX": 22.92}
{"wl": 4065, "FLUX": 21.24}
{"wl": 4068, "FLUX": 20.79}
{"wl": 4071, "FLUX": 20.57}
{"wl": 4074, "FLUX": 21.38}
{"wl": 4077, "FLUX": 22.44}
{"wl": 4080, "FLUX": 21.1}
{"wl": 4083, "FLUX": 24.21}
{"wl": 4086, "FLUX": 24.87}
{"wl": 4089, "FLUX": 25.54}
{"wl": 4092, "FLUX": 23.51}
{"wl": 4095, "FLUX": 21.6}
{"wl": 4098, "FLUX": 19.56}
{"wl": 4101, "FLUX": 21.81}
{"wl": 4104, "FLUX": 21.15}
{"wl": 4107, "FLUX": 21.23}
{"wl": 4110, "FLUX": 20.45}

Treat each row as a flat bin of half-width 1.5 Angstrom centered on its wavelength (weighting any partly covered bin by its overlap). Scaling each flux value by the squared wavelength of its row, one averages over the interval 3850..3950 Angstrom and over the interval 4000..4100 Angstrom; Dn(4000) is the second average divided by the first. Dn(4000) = 1.8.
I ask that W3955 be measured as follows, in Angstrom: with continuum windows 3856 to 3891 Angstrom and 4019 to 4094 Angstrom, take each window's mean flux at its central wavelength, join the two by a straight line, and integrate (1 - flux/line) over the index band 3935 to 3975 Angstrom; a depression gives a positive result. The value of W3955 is 9.4 Angstrom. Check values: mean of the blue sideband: 11.7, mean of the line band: 12.6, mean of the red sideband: 22.5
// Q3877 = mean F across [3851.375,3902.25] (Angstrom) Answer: 12.1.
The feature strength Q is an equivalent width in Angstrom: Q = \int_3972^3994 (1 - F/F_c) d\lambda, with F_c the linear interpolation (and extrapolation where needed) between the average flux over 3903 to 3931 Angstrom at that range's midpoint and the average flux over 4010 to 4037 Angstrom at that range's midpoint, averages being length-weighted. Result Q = 2.64 Angstrom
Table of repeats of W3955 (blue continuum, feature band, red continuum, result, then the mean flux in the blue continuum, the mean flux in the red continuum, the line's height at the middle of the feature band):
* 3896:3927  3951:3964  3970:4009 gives 2.7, 18.3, 19.1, 18.8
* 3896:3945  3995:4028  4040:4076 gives -4.6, 15.1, 22.2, 19.8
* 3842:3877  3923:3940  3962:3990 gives 4.7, 10.9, 14.9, 13.4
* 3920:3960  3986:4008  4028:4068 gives -4.4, 12.8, 22.2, 17.7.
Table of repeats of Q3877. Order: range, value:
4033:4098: 22.5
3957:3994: 15.4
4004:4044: 22.6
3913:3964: 14.7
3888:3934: 16.1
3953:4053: 19.5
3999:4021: 22.5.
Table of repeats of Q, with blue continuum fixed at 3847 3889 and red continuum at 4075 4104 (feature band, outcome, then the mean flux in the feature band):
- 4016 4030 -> -2.8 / 23.1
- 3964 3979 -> 4.4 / 11.7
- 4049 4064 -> -1.4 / 22.9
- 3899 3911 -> -2.8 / 16.2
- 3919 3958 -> 5.3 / 12.9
